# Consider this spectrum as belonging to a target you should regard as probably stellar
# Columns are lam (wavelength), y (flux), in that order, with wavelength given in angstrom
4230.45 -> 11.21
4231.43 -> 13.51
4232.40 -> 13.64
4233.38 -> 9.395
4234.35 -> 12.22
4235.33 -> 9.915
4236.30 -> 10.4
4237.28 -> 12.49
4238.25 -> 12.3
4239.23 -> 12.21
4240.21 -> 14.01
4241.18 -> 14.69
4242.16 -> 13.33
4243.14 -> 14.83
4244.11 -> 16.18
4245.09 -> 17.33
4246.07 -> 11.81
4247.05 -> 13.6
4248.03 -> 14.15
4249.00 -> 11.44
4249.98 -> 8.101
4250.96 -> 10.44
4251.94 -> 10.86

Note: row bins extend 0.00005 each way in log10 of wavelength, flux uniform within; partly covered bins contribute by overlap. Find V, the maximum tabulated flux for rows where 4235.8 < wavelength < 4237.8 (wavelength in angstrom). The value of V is 12.49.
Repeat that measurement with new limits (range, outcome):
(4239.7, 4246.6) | 17.33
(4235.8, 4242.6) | 14.69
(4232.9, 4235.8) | 12.22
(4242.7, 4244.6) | 16.18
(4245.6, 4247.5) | 13.6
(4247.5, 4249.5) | 14.15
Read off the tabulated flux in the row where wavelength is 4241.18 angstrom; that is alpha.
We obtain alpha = 14.69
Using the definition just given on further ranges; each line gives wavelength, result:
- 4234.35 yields 12.22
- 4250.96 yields 10.44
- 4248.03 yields 14.15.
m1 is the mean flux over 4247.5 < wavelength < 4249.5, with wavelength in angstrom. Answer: 12.8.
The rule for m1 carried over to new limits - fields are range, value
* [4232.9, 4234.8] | 10.8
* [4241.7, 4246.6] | 14.7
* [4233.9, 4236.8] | 10.8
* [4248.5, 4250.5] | 9.85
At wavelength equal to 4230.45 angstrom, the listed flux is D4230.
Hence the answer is 11.21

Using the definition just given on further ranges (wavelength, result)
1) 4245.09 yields 17.33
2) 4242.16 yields 13.33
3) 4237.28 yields 12.49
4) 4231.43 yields 13.51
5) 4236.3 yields 10.4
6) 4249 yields 11.44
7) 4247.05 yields 13.6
